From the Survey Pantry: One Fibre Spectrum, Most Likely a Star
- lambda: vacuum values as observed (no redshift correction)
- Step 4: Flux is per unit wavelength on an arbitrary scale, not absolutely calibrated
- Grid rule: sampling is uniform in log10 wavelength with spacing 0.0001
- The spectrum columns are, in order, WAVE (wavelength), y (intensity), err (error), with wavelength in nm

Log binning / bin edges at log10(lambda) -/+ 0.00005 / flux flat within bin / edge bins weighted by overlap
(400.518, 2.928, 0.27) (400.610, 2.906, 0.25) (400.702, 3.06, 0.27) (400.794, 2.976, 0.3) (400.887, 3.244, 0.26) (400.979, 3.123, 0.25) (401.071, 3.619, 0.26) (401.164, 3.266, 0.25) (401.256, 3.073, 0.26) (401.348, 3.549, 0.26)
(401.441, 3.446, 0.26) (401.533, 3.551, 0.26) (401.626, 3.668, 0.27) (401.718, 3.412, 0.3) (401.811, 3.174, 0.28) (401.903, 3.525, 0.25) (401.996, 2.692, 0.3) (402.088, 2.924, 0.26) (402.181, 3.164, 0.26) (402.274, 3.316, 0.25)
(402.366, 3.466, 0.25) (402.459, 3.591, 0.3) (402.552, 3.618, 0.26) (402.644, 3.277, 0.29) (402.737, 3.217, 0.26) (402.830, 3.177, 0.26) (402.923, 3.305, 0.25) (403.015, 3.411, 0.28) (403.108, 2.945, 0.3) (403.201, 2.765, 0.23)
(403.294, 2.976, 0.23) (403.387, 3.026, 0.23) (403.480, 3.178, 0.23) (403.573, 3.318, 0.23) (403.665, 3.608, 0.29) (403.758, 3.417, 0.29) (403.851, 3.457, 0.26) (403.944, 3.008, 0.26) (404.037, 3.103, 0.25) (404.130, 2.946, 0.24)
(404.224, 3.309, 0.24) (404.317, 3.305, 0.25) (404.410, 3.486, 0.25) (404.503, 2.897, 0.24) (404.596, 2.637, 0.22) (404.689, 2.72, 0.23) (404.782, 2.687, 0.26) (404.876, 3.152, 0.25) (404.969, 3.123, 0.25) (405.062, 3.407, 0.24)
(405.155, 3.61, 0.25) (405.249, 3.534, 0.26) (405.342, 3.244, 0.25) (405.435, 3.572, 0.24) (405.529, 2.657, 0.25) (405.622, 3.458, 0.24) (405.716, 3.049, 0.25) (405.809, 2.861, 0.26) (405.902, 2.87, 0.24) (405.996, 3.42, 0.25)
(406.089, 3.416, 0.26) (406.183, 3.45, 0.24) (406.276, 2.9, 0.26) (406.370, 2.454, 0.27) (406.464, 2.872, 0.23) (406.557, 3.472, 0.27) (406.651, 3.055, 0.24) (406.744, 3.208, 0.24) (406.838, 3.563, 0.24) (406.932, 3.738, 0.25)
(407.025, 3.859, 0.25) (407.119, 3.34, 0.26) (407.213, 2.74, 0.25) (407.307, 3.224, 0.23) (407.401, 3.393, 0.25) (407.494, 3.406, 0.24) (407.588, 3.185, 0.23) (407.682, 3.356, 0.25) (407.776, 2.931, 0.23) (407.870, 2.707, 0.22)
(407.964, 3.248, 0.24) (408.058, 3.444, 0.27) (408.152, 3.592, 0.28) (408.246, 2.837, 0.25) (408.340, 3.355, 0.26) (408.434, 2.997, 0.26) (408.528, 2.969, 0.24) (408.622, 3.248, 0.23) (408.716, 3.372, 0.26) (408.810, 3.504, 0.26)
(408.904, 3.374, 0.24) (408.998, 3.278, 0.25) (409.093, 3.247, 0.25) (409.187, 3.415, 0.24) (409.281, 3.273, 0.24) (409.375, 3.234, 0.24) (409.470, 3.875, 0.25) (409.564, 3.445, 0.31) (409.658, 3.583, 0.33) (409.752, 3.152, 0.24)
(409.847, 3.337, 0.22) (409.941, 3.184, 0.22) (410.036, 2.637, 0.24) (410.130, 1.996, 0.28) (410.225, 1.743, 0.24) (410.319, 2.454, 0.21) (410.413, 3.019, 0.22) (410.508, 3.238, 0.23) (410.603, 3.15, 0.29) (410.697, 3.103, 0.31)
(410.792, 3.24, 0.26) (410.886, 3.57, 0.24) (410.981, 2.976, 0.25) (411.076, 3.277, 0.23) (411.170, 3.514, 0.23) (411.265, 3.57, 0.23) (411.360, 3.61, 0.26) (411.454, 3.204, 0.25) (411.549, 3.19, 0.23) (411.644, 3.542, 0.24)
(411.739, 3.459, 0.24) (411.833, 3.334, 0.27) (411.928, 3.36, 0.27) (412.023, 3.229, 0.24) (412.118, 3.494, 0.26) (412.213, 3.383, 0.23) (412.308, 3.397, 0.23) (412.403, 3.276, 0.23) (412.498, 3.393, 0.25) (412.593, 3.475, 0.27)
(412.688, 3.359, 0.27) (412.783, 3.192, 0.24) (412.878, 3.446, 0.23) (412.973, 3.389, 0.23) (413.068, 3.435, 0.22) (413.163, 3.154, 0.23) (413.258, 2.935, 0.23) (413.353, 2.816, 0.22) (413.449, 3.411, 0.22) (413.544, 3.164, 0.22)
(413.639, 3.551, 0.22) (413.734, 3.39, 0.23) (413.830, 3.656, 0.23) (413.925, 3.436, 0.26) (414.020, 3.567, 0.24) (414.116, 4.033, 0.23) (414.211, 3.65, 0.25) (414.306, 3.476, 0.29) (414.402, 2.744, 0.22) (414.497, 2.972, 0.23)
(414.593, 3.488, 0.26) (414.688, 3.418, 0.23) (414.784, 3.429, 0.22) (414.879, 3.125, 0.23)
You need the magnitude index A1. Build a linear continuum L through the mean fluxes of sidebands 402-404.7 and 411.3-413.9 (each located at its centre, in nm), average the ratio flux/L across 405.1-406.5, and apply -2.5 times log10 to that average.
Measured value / 0.02 mag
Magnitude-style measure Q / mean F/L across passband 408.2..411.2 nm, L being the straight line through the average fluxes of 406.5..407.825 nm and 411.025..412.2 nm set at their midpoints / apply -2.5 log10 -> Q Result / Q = 0.07 mag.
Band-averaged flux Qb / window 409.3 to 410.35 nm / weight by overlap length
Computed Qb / 2.98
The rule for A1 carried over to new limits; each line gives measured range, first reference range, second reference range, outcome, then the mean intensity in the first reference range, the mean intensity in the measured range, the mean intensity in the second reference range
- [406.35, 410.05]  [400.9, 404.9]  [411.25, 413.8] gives 0.01 mag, 3.22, 3.26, 3.34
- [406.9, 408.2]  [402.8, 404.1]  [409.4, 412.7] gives -0.03 mag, 3.19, 3.29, 3.22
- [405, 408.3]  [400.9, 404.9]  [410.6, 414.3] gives 0.02 mag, 3.22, 3.23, 3.37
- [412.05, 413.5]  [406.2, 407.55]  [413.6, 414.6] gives 0.03 mag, 3.24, 3.3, 3.45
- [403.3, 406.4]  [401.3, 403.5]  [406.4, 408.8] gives 0.03 mag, 3.27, 3.16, 3.24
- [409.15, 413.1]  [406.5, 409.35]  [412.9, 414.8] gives 0.03 mag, 3.28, 3.24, 3.36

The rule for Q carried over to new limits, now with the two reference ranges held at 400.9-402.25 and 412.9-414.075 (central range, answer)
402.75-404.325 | 0.04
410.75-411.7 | -0.01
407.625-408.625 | 0.06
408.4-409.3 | 0.02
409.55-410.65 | 0.15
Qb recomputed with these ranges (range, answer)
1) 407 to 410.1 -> 3.25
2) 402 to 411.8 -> 3.2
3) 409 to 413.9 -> 3.25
